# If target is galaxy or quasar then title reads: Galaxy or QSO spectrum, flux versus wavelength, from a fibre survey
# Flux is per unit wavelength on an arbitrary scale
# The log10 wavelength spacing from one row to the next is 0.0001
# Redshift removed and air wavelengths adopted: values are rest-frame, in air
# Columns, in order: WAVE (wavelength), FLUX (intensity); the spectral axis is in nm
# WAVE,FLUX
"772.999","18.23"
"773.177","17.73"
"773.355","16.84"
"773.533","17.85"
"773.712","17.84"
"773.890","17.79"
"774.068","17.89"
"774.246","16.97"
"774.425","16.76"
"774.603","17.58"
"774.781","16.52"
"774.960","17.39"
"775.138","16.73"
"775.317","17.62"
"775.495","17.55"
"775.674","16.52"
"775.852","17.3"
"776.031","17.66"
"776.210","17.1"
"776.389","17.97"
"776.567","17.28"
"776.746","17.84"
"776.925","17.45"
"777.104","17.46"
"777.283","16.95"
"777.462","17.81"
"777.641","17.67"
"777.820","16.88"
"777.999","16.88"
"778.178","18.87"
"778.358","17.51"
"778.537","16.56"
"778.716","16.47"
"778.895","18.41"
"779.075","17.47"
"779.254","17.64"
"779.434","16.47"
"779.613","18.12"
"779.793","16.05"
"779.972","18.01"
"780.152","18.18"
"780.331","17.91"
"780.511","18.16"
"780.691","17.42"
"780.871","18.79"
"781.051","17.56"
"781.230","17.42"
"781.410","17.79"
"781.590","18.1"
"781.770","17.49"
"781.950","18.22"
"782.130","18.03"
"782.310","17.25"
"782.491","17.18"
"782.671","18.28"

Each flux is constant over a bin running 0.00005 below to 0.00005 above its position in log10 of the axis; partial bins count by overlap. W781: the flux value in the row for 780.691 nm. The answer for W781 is 17.42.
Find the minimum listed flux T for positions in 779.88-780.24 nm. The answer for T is 18.01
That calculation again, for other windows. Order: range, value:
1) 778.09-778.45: 17.51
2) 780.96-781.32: 17.42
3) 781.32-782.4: 17.25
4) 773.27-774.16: 16.84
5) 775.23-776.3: 16.52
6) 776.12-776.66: 17.1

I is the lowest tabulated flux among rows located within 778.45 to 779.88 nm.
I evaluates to 16.05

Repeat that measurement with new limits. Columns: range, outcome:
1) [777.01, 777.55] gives 16.95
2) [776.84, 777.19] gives 17.45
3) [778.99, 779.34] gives 17.47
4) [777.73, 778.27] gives 16.88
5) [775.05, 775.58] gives 16.73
